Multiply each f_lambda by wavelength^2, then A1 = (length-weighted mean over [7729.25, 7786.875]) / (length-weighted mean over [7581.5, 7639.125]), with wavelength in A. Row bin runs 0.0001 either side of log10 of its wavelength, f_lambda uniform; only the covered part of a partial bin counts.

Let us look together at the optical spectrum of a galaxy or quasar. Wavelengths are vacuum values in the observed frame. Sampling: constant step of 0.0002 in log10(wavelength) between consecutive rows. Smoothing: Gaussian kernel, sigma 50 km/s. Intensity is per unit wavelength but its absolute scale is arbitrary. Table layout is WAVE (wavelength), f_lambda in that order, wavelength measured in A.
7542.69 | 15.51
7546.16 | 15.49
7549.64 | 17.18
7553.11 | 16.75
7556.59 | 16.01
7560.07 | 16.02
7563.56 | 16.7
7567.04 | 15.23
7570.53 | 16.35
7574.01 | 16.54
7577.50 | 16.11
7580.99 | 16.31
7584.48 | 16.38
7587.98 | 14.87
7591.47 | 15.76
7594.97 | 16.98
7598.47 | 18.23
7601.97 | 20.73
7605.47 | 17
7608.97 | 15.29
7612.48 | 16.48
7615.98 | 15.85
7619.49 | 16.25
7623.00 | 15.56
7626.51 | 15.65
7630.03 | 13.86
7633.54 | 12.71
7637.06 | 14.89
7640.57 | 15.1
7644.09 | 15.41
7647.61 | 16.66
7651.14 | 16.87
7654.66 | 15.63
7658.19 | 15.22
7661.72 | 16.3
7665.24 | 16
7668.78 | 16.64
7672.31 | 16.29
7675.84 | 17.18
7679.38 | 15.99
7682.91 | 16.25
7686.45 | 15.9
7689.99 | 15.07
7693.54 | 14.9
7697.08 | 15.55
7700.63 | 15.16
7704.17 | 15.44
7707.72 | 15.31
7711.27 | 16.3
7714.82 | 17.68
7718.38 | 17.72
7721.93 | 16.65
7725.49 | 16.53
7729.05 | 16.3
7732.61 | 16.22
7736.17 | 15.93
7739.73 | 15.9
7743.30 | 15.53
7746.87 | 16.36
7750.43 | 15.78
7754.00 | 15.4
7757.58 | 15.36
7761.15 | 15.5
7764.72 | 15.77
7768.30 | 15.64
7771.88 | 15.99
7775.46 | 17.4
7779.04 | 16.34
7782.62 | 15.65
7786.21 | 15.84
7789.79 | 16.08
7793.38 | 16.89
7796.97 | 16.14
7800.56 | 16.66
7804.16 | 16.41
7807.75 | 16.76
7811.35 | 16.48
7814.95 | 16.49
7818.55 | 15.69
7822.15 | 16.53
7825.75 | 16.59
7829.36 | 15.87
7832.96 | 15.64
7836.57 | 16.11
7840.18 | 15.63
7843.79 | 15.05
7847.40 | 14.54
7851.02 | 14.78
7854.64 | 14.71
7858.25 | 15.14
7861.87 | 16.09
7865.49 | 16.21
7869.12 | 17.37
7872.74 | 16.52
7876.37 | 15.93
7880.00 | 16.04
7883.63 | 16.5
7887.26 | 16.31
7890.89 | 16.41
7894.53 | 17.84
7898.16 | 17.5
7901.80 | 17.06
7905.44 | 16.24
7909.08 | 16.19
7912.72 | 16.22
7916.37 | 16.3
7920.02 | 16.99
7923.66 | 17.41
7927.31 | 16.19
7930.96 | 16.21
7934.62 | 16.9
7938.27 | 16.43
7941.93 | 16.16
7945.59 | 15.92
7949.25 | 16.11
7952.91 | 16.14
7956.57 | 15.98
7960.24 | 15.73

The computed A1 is 1.0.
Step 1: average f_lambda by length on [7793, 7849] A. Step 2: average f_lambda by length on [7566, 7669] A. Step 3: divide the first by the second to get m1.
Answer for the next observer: 1.00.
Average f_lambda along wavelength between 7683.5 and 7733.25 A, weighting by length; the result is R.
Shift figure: 16.1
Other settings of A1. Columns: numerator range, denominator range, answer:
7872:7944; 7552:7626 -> 1.09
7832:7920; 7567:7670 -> 1.07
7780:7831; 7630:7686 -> 1.07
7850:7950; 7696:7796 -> 1.06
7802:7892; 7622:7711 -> 1.07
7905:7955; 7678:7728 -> 1.08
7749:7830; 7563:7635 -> 1.05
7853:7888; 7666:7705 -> 1.06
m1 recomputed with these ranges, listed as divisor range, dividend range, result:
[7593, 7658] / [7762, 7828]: 1.02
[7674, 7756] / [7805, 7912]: 1.01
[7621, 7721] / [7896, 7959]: 1.04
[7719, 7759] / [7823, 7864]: 0.97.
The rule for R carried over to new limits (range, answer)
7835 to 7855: 15.2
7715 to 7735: 16.7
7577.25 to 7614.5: 16.8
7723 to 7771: 15.9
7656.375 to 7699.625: 15.9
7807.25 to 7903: 16.1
